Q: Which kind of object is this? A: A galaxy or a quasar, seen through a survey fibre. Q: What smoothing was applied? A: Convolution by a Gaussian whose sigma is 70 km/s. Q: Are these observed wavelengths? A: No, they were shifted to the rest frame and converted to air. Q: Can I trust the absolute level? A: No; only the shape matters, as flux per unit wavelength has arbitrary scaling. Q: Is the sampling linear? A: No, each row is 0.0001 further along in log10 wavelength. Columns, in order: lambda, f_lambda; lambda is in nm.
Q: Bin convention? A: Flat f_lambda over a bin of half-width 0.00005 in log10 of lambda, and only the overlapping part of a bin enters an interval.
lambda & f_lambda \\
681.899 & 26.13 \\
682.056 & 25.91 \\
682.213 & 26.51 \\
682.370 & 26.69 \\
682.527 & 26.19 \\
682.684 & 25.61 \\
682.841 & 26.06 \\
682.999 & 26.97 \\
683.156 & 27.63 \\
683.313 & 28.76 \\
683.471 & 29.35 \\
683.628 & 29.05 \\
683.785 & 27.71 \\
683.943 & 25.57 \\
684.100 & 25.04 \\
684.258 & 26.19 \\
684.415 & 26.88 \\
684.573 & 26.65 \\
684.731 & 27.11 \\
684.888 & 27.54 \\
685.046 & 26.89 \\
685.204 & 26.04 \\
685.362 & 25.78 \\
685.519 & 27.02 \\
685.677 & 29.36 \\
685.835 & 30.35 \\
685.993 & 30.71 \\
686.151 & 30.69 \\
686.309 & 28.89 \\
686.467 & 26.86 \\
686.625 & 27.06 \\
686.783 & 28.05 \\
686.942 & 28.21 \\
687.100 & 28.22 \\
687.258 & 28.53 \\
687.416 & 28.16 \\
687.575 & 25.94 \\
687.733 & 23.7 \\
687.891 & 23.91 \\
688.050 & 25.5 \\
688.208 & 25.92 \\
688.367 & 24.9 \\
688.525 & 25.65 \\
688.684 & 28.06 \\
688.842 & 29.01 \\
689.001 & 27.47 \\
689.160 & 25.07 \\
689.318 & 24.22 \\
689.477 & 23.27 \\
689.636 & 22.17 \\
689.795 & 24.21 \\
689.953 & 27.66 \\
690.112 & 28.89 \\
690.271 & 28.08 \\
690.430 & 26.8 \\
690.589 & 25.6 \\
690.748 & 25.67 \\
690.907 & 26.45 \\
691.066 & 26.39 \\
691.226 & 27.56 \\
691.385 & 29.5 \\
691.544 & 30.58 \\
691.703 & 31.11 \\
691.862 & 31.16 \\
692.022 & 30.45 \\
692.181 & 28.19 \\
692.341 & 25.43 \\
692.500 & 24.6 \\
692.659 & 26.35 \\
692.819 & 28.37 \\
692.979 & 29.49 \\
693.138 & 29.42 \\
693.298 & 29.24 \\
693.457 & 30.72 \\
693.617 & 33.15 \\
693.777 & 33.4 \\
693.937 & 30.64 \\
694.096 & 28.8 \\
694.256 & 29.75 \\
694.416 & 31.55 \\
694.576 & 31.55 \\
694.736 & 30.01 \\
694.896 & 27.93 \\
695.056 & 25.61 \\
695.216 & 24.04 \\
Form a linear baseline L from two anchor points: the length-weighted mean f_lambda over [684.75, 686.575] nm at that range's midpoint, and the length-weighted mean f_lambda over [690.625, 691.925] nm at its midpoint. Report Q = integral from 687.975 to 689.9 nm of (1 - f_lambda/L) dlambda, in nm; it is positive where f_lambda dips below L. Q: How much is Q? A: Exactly 0.19 nm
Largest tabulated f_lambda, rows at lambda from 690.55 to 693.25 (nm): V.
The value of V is 31.16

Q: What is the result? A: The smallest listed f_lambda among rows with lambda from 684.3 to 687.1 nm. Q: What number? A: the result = 25.78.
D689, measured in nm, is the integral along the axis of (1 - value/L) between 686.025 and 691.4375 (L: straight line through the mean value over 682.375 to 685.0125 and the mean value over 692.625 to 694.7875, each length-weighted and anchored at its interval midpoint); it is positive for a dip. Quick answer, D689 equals 0.368 nm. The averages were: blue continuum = 27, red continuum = 30.3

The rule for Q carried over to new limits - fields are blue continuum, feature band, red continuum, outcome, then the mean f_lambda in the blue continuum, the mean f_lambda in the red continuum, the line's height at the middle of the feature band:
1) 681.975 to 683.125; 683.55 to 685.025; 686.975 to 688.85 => -0.03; 26.3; 26.4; 26.4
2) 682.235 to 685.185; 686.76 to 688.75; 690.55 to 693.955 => 0.10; 27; 28.8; 27.8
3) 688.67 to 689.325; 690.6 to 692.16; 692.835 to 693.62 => 0.00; 26.9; 30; 28.6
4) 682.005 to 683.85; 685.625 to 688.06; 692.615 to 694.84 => 0.04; 27.2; 30.2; 28.3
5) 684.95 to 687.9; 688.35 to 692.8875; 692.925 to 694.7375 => 0.37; 27.7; 30.7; 29.4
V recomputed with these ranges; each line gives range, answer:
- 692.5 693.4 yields 29.49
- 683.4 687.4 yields 30.71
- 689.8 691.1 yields 28.89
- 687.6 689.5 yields 29.01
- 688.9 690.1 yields 27.66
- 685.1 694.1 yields 33.4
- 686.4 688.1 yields 28.53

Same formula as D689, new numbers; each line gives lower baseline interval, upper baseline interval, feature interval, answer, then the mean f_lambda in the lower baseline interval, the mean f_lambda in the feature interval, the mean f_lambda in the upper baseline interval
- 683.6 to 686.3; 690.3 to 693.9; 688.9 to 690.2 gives 0.129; 27.6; 25.4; 28.6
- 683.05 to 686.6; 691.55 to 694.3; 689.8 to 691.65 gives 0.096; 27.7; 27.5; 29.5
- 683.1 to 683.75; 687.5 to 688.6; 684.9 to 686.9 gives -0.103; 28.7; 28.1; 25.1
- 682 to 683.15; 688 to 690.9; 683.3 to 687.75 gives -0.239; 26.4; 27.6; 26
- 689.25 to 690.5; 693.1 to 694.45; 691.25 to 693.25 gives 0.002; 25.7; 28.7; 30.8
